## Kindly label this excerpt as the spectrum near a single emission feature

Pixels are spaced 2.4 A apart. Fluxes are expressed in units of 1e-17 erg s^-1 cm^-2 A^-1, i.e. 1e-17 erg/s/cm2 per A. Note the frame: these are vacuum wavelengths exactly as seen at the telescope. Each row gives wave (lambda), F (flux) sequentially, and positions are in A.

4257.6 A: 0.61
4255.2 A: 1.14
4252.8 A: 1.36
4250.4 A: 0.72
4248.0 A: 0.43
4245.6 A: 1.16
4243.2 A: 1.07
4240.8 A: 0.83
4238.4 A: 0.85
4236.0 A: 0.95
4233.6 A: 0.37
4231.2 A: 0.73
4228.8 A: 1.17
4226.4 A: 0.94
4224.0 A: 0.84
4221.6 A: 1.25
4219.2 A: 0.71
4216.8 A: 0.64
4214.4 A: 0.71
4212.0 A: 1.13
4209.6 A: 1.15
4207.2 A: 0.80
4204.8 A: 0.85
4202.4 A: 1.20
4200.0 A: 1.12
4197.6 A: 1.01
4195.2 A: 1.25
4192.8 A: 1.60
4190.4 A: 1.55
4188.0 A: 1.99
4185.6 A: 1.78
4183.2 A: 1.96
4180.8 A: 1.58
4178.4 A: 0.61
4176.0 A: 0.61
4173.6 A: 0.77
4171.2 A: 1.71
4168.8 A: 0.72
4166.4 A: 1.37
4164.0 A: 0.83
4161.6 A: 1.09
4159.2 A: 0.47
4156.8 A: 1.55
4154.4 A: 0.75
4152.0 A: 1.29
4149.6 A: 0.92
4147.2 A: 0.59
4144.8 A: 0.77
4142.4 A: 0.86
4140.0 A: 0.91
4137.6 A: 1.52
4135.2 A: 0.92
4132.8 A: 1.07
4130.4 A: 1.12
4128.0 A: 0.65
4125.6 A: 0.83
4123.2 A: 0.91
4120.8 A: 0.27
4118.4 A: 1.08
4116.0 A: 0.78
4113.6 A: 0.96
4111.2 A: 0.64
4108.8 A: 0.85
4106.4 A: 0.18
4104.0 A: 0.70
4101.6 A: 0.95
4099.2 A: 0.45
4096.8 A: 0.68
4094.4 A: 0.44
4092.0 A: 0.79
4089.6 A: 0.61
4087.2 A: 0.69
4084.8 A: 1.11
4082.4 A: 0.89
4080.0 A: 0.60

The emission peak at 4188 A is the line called Lyman alpha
